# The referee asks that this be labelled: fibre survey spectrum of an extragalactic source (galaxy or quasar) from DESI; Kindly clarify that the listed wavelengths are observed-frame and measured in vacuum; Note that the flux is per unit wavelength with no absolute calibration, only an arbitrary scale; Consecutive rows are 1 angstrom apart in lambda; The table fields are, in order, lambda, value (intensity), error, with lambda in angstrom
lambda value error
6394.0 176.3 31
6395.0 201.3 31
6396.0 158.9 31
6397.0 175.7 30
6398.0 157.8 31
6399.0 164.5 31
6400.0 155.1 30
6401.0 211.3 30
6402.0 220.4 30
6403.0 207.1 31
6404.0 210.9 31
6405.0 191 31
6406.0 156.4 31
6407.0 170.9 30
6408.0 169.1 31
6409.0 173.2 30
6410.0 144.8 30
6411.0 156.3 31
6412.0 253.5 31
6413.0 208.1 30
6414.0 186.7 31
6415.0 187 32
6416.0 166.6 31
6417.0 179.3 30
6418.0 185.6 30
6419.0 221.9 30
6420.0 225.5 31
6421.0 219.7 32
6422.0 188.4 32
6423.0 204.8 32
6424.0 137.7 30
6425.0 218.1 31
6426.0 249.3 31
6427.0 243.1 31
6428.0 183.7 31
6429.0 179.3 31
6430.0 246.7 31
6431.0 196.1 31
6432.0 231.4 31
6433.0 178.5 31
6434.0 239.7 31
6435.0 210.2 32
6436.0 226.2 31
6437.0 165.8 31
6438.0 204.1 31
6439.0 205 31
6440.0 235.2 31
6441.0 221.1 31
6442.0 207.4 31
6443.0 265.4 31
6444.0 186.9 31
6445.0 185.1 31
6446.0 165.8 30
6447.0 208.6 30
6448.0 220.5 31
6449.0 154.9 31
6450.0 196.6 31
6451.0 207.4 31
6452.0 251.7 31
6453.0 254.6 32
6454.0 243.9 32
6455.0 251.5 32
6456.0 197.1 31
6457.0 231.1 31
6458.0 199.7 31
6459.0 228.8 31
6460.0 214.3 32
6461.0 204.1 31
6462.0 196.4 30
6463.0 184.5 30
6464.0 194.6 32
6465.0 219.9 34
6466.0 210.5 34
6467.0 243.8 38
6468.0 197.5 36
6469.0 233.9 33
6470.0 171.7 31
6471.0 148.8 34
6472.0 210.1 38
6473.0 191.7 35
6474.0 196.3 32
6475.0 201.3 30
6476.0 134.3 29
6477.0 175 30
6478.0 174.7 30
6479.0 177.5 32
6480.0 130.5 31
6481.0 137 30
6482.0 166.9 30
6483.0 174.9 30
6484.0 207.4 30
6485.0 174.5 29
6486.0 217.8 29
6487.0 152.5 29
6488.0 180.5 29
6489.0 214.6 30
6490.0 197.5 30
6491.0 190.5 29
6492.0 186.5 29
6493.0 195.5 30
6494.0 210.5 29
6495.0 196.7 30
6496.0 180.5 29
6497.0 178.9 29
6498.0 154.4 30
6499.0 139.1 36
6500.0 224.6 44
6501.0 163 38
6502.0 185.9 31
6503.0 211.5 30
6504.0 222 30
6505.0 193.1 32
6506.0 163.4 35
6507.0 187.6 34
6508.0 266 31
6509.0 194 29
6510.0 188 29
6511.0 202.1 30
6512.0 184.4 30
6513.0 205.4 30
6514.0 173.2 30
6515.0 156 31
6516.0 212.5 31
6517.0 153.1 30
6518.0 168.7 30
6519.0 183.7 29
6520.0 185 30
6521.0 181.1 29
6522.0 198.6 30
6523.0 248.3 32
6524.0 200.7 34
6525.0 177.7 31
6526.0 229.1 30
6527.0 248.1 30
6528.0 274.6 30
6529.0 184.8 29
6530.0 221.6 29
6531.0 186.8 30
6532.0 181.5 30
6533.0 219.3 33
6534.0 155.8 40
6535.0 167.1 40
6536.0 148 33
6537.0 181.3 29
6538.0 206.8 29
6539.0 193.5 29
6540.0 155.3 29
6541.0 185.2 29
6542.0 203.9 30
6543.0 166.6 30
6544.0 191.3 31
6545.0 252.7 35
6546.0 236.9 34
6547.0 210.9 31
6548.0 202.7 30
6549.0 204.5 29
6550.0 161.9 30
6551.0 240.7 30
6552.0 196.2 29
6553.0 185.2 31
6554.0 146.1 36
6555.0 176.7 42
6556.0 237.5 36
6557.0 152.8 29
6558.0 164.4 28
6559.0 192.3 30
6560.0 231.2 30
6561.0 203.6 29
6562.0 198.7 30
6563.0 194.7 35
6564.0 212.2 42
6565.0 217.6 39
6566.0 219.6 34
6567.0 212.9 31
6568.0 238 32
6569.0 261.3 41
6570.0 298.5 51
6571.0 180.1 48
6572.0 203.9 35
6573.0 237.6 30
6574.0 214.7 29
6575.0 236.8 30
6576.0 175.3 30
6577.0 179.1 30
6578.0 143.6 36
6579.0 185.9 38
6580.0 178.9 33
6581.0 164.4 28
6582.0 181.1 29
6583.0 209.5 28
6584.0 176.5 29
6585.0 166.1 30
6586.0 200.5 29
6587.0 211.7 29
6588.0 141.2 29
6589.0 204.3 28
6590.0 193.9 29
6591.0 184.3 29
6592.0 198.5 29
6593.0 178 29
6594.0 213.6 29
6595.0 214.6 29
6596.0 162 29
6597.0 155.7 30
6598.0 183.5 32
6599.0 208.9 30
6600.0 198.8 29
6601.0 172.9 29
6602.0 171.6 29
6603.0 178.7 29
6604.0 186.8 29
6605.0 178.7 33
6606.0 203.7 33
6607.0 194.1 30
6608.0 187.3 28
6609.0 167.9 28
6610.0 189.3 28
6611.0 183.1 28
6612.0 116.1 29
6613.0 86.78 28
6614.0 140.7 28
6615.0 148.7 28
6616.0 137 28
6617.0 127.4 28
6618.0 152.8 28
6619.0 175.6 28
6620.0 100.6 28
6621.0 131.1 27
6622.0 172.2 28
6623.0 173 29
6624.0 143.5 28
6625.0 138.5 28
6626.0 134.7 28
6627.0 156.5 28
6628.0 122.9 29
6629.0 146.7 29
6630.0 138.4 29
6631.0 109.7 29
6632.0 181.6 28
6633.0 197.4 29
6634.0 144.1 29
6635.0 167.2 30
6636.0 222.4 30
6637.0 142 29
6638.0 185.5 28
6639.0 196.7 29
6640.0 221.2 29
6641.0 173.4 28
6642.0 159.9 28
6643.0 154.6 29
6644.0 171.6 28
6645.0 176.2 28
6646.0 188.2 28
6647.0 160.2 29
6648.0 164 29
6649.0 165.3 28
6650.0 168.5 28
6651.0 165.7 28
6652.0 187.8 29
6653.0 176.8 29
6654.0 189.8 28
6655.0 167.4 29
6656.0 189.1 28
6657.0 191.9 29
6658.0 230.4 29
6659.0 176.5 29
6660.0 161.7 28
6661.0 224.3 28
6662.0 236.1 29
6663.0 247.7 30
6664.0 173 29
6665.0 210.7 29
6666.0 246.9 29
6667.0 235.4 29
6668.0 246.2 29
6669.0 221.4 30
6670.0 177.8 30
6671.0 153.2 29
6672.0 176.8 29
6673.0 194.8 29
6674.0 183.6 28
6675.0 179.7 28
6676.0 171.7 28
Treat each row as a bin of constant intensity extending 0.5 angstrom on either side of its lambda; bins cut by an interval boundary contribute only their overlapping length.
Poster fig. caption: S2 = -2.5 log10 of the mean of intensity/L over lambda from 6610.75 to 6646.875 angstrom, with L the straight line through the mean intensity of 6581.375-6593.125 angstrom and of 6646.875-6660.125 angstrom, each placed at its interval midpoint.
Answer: 0.17 mag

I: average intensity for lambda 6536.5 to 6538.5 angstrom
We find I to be 194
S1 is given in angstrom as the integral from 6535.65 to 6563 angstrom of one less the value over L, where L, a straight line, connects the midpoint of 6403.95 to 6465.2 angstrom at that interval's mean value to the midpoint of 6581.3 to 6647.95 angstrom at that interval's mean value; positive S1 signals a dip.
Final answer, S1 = -1.8 angstrom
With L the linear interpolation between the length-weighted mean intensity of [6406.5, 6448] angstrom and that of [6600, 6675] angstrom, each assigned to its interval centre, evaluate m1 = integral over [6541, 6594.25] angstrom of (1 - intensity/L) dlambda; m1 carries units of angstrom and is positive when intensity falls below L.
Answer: -4.70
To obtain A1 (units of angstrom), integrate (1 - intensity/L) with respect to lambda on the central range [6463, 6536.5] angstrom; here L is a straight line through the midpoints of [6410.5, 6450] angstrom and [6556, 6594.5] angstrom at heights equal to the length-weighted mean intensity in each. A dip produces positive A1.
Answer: 4.0 angstrom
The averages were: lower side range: 204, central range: 191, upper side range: 199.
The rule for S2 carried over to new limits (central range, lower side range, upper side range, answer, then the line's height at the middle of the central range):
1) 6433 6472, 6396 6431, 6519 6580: -0.080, 195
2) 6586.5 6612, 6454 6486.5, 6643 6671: 0.048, 193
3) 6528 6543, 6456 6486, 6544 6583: 0.069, 200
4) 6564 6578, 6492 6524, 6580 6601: -0.163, 188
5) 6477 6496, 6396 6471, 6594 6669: 0.071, 195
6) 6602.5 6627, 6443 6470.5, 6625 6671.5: 0.192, 186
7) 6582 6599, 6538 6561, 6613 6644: -0.077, 175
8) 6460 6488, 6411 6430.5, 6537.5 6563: 0.076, 200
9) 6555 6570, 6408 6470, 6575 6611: -0.123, 189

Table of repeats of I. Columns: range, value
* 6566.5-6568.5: 225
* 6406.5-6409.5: 171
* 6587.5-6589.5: 173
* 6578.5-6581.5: 176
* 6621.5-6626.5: 152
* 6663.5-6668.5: 222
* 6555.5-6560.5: 196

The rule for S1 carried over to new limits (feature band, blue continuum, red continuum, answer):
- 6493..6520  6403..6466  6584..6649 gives 0.2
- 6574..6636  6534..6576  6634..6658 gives 6.4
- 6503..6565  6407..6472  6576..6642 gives -3.7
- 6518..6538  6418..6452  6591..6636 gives -1.4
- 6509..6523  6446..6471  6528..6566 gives 1.0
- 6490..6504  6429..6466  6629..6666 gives 1.1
